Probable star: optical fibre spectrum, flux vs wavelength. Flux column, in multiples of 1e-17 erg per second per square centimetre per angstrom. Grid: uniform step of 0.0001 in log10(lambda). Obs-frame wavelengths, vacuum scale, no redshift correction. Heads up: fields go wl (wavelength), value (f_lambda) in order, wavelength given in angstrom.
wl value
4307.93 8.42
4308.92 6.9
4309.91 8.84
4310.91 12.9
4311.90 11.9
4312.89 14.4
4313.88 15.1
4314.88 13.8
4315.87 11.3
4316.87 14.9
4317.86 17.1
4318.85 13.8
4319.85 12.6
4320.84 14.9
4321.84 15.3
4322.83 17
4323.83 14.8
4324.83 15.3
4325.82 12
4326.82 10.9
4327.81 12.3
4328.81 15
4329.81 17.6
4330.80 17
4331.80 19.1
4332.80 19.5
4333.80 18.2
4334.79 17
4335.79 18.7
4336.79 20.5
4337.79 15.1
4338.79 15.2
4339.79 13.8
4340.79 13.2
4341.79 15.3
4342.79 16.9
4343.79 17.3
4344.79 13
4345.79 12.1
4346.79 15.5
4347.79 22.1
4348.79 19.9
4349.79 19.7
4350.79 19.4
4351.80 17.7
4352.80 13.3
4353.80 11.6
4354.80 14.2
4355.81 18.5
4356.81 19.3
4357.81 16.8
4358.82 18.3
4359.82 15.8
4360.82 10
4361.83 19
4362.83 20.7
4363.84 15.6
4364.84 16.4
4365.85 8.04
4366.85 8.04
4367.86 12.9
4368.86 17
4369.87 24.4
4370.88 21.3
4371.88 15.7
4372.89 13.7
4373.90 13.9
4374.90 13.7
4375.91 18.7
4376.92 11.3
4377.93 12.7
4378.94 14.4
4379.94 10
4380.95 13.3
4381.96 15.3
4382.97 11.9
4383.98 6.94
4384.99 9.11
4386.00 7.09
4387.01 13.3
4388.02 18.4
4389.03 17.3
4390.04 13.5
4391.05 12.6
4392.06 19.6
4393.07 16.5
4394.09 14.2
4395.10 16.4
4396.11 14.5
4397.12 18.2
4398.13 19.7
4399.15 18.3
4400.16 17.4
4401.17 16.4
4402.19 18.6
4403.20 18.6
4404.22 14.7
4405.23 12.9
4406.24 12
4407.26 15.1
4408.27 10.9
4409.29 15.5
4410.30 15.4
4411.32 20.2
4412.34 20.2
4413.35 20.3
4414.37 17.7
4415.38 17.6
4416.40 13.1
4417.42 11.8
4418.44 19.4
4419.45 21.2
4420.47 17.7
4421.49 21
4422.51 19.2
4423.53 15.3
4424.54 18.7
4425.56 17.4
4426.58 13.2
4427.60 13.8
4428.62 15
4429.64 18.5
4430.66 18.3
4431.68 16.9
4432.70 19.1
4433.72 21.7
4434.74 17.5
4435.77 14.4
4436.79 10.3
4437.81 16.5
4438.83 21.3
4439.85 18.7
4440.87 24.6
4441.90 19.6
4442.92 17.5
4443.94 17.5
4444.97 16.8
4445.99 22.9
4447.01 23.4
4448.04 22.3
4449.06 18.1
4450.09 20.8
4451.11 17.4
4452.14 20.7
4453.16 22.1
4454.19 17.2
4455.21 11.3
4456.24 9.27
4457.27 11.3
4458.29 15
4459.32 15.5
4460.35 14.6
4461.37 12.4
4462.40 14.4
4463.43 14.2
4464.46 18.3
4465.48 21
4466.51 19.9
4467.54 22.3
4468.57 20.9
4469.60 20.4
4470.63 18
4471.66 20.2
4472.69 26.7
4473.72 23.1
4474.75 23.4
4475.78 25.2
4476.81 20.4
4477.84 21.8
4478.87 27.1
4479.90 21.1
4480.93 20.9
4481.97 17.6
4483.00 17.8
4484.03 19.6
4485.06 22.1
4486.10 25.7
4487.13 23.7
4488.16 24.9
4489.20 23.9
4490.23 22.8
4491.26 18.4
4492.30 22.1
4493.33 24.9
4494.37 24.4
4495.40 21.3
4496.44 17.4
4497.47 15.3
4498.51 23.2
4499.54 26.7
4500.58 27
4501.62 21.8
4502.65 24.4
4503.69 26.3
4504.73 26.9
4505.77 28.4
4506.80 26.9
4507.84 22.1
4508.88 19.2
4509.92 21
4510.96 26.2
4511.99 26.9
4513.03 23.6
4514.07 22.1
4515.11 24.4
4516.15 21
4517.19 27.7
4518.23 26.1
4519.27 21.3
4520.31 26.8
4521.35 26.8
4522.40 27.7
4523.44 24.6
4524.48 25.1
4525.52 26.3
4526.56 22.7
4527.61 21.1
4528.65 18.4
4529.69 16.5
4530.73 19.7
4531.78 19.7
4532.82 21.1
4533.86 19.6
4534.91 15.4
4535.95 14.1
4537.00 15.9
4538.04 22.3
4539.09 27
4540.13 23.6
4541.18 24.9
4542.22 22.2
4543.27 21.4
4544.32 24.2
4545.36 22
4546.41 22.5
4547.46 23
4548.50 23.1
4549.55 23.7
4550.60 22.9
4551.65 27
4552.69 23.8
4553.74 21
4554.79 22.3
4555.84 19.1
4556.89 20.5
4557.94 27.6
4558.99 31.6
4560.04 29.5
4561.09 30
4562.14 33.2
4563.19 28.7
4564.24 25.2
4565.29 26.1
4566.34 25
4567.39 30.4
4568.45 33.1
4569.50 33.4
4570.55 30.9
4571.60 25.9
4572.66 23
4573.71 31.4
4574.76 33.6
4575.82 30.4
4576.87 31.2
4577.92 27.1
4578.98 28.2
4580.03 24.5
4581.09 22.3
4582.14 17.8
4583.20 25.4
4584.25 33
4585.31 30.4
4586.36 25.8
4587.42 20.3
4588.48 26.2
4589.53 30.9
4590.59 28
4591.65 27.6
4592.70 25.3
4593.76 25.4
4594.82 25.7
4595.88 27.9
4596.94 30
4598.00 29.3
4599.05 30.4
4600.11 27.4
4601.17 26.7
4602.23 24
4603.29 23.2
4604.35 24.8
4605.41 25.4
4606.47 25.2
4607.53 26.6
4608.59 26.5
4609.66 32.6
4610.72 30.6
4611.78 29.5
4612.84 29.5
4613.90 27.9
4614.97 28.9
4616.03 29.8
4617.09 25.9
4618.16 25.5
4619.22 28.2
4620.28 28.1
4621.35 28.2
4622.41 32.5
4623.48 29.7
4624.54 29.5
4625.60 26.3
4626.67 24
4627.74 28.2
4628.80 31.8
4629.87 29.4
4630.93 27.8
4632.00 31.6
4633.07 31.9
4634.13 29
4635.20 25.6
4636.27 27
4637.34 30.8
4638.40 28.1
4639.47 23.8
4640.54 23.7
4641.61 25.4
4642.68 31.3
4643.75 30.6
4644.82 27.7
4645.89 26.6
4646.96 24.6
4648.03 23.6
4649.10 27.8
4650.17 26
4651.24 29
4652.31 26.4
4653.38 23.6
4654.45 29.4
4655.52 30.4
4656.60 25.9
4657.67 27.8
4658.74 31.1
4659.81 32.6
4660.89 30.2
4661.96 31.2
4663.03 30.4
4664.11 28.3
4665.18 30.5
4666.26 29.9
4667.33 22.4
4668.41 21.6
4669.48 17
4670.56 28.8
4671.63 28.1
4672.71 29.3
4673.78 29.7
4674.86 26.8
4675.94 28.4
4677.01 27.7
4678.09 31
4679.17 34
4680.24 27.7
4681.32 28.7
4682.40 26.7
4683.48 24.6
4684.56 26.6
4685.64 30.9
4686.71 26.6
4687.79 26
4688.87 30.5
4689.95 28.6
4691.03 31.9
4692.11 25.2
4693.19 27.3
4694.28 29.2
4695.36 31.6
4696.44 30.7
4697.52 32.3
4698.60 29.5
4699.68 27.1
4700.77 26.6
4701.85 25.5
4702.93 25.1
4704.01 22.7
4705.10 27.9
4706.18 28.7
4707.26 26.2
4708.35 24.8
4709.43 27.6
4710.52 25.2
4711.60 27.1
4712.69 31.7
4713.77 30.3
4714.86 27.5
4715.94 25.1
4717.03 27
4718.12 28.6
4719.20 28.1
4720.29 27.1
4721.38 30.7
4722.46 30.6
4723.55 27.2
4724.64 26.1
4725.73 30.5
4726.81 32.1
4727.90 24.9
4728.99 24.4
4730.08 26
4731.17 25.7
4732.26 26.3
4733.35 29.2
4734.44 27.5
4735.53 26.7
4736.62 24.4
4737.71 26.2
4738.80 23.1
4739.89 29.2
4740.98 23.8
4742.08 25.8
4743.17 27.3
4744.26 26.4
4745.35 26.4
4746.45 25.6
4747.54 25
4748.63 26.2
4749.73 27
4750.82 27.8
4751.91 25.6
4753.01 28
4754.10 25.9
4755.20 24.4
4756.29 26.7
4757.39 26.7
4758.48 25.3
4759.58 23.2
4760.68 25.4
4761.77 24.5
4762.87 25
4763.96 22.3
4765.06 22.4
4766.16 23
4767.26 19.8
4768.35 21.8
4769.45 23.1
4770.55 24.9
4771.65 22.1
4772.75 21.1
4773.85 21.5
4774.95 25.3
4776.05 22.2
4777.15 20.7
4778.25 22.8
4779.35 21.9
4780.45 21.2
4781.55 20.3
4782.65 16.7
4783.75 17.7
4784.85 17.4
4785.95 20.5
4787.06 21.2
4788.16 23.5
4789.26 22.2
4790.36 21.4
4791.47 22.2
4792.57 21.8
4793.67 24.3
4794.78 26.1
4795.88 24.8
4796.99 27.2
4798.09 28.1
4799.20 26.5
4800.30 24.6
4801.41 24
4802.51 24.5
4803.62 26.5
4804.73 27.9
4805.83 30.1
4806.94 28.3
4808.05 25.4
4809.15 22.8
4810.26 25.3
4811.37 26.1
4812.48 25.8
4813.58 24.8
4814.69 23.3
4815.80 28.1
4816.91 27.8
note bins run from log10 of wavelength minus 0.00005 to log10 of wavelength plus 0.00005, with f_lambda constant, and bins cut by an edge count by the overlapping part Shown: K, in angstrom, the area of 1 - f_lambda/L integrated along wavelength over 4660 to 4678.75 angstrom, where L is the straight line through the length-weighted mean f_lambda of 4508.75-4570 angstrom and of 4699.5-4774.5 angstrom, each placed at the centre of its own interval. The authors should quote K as -1.9 angstrom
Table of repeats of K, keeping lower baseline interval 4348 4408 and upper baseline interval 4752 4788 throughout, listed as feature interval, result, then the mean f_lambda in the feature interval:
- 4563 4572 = -4.71 angstrom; 28.8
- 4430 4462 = -1.88 angstrom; 17.6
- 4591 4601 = -4.22 angstrom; 27.6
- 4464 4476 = -3.15 angstrom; 21.5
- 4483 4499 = -4.02 angstrom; 21.8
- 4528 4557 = -4.56 angstrom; 21.3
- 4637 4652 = -4.92 angstrom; 27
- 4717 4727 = -3.20 angstrom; 28.8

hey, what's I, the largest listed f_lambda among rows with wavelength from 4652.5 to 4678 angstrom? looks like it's 32.6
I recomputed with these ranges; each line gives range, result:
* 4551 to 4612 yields 33.6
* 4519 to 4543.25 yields 27.7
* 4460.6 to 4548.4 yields 28.4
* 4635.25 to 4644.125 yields 31.3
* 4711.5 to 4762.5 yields 32.1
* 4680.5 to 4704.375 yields 32.3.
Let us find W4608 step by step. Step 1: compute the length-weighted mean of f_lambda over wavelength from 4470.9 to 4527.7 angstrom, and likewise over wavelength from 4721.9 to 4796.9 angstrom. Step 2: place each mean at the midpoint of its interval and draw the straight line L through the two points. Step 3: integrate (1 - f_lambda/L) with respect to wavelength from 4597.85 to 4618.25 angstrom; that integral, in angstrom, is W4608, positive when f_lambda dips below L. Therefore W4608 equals -3.16 angstrom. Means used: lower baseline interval 23.4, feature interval 27.5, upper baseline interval 24.4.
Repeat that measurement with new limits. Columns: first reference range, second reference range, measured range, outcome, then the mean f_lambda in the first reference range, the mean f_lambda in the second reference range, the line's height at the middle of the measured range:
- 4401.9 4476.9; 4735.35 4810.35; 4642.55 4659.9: -4.65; 17.8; 24.2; 21.8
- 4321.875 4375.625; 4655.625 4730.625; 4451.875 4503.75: 0.54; 16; 28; 20.5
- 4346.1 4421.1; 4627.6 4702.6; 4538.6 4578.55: -4.97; 15.7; 28.1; 23.4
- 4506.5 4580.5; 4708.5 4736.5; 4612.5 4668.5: -3.97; 24.6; 27.6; 26.2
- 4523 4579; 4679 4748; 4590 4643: -4.19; 24.7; 27.5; 25.8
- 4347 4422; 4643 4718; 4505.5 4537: -1.90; 15.8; 27.8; 21.3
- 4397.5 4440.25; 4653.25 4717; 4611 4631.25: -2.53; 16.9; 28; 25.3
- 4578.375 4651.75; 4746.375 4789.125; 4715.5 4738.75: -2.83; 27.4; 23.2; 24.3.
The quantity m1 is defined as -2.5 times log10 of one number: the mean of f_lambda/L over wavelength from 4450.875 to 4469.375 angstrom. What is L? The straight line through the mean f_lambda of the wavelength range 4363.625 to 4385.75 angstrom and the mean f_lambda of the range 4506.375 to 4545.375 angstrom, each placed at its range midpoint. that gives 0.13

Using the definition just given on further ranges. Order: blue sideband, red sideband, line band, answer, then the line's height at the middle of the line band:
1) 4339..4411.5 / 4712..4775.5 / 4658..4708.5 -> -0.161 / 24.2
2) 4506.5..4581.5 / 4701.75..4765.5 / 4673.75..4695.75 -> -0.099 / 26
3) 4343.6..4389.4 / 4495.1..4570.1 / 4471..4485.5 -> -0.046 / 21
